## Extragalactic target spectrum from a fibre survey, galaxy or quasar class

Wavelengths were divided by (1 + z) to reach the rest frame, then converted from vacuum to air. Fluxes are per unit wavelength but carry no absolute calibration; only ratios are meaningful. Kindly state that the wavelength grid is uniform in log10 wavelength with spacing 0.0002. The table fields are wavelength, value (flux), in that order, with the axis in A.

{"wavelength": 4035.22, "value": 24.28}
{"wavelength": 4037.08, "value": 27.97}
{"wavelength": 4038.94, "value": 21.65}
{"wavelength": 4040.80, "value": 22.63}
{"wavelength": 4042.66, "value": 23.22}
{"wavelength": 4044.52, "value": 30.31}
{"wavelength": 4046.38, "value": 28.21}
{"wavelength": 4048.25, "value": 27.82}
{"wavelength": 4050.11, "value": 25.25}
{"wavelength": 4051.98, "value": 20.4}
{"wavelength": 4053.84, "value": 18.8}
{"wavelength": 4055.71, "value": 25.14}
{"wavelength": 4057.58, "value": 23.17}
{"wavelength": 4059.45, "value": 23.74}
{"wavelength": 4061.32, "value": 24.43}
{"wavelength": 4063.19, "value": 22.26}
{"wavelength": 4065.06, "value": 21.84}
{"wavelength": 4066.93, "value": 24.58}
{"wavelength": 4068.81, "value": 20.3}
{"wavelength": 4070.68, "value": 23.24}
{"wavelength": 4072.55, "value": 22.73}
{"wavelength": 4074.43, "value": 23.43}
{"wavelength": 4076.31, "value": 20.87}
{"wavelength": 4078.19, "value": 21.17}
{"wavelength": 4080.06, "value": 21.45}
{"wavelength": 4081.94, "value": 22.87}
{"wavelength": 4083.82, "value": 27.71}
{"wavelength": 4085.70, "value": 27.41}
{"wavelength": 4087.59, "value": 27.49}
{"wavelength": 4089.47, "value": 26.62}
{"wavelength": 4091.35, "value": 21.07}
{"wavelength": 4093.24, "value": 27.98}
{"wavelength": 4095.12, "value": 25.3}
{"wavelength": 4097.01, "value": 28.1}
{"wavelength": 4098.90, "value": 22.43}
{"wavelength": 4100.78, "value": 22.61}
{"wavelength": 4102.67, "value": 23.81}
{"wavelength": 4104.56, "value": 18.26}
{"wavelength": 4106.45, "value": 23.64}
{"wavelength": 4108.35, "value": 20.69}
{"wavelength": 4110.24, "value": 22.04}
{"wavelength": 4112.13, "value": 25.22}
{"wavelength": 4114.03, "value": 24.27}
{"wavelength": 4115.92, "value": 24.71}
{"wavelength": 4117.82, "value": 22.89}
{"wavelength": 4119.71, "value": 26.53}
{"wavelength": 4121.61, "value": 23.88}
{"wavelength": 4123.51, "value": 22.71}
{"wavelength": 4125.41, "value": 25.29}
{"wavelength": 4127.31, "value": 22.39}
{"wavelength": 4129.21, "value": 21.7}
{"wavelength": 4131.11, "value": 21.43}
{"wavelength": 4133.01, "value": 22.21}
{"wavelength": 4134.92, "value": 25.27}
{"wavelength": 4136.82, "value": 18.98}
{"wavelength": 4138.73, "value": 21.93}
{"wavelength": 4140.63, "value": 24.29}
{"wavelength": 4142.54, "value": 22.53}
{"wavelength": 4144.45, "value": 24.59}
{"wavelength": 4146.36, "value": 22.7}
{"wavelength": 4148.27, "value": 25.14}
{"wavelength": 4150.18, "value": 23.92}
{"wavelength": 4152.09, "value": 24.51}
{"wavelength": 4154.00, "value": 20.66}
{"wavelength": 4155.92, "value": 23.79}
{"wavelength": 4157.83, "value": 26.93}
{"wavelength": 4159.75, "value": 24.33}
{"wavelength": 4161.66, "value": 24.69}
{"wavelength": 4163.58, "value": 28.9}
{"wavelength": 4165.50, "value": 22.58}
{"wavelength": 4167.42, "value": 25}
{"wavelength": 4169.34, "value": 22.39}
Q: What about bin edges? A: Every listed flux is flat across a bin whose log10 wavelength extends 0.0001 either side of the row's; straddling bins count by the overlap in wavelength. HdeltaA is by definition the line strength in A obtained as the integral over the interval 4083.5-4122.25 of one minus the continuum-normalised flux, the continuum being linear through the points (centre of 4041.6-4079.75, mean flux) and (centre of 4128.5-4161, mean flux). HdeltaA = -1.6 A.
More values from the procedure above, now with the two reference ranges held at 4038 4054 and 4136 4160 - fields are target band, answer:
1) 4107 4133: 0.42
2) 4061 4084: 1.52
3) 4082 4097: -1.31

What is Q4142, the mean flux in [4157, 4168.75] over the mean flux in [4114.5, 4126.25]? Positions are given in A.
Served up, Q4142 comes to 1.04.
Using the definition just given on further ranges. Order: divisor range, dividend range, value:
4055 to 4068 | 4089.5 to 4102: 1.05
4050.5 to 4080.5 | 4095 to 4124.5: 1.05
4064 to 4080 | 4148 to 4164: 1.11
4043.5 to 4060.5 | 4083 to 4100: 1.05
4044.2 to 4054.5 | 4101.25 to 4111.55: 0.87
